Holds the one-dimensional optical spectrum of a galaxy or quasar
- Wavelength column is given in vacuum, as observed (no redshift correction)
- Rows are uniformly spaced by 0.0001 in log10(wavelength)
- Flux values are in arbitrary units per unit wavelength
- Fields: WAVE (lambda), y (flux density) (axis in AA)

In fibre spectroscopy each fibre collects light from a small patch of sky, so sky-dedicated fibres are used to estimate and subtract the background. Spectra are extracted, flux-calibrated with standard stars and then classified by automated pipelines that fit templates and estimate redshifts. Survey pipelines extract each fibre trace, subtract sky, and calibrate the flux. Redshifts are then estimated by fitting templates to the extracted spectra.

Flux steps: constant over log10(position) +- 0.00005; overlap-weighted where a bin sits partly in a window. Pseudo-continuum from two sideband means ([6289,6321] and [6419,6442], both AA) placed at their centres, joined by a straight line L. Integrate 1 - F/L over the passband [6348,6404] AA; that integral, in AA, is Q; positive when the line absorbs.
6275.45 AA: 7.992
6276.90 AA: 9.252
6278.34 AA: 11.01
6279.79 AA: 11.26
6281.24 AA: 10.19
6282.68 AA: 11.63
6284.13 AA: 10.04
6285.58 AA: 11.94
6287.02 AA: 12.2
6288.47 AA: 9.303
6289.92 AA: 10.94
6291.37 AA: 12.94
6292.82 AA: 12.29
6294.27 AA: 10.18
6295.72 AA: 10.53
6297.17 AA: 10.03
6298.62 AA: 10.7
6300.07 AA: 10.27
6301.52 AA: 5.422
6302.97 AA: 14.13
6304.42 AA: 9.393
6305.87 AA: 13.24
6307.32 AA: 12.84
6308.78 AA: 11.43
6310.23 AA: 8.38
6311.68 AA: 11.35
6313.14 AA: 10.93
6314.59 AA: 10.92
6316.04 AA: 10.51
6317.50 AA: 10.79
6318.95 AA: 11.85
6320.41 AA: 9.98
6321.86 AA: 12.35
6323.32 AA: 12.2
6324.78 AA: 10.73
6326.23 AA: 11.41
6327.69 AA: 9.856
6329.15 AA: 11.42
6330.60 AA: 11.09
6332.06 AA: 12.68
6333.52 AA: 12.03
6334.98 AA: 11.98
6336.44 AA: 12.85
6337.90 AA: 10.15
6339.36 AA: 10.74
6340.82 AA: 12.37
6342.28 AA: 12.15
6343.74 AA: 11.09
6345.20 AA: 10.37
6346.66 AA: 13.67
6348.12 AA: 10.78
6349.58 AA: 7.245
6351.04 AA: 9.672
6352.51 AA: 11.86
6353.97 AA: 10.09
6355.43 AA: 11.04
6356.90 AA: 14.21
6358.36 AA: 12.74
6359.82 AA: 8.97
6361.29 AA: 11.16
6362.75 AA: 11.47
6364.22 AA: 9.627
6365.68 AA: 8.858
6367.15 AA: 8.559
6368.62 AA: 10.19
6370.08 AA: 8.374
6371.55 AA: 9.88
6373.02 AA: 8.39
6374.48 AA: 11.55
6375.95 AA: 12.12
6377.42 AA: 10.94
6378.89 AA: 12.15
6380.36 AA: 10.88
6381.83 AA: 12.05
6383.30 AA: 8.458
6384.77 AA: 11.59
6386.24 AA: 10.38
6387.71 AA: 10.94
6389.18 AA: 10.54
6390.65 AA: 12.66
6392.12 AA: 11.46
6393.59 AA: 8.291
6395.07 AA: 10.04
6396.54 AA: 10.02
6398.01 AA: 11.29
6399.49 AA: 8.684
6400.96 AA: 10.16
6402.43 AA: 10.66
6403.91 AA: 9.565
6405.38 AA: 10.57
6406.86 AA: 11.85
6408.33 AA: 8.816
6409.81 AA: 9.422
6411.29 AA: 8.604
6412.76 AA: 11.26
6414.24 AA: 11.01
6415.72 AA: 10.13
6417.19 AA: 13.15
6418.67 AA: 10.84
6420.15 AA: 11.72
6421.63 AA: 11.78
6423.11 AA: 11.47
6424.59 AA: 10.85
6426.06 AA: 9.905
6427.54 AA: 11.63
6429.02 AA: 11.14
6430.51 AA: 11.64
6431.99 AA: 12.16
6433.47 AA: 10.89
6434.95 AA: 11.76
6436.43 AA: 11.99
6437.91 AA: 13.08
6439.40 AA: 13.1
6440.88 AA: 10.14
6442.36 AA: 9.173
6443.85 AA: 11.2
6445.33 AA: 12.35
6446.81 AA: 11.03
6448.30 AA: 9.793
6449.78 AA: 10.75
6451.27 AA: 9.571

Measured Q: 3.8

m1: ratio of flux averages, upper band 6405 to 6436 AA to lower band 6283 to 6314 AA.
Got 1.01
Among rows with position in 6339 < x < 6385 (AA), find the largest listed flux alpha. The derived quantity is 14.21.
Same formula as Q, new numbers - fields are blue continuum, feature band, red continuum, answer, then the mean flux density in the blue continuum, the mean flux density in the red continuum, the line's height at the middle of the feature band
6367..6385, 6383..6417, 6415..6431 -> 1.6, 10.4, 11.3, 10.9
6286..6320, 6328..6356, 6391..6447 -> -0.8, 10.9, 10.9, 10.9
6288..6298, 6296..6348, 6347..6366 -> -1.7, 10.9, 10.7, 10.8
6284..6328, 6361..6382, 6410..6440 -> 1.6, 11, 11.4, 11.2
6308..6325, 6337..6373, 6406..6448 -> 1.4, 11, 11.1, 11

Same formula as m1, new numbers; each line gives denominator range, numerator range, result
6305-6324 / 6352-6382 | 0.95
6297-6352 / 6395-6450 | 0.99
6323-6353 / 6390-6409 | 0.92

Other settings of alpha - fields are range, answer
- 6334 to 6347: 13.67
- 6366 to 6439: 13.15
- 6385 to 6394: 12.66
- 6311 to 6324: 12.35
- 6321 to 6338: 12.85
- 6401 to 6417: 11.85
